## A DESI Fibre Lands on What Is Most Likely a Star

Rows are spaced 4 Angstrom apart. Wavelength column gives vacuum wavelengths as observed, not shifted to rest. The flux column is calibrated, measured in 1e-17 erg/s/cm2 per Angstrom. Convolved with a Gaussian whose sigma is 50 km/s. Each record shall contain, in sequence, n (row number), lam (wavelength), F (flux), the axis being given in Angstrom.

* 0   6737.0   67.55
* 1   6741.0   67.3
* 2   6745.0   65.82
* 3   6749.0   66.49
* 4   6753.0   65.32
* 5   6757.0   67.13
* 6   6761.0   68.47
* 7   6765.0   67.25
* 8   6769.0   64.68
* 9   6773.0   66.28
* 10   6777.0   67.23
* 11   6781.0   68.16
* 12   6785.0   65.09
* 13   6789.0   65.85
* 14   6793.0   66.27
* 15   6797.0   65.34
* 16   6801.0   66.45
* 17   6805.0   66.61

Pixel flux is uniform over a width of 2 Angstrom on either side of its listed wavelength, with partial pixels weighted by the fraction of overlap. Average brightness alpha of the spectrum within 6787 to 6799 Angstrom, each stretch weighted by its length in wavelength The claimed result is 65.8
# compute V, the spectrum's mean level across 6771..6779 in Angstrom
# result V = 66.8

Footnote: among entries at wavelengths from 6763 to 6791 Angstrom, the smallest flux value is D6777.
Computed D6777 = 64.68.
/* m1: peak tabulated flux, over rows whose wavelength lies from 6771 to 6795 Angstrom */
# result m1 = 68.16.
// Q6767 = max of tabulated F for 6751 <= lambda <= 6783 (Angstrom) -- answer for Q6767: 68.47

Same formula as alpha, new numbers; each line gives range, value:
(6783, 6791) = 65.5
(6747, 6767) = 66.9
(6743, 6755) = 65.9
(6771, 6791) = 66.5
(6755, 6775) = 66.8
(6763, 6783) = 66.7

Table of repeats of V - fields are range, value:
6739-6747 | 66.6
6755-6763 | 67.8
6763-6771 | 66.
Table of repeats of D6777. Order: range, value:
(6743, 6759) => 65.32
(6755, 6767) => 67.13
